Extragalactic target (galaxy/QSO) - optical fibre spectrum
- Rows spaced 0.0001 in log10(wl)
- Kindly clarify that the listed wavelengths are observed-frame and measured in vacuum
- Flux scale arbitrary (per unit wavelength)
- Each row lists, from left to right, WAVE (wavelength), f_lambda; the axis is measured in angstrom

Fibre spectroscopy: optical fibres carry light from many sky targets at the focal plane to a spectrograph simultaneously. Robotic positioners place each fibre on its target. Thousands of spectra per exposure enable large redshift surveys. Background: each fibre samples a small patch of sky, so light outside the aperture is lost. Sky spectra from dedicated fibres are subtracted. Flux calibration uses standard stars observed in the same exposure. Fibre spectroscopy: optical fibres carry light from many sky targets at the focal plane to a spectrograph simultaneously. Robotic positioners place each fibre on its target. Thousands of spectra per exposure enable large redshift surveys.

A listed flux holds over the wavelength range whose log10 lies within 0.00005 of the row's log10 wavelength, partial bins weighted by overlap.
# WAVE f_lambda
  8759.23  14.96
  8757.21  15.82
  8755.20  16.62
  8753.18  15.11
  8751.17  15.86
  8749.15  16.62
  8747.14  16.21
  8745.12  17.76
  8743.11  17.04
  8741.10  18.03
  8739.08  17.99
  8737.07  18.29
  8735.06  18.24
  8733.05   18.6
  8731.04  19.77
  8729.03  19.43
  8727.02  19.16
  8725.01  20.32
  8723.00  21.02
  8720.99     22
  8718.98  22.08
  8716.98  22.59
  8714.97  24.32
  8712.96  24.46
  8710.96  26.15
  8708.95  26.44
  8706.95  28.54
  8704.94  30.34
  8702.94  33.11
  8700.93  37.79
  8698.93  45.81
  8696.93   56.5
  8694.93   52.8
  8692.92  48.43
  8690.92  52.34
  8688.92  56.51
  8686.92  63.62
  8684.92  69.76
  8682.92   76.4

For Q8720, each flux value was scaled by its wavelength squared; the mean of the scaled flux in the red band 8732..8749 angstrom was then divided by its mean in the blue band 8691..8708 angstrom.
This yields 0.42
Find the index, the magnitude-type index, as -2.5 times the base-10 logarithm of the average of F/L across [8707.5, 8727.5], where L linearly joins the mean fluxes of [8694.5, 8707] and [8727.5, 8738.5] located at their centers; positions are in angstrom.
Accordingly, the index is 0.26 mag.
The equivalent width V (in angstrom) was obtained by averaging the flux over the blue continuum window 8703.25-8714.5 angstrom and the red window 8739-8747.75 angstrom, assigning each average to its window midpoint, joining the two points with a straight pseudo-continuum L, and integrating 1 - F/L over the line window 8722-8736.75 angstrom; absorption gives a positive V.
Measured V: 1.4 angstrom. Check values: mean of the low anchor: 27.4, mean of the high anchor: 17.4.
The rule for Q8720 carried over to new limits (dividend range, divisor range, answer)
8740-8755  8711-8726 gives 0.74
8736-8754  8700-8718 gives 0.61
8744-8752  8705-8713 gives 0.62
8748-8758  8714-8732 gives 0.76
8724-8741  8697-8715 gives 0.59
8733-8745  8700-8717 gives 0.64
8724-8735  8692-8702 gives 0.41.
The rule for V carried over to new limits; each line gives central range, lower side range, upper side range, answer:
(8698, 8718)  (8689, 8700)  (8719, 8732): 4.4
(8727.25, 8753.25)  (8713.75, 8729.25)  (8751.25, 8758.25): 0.8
